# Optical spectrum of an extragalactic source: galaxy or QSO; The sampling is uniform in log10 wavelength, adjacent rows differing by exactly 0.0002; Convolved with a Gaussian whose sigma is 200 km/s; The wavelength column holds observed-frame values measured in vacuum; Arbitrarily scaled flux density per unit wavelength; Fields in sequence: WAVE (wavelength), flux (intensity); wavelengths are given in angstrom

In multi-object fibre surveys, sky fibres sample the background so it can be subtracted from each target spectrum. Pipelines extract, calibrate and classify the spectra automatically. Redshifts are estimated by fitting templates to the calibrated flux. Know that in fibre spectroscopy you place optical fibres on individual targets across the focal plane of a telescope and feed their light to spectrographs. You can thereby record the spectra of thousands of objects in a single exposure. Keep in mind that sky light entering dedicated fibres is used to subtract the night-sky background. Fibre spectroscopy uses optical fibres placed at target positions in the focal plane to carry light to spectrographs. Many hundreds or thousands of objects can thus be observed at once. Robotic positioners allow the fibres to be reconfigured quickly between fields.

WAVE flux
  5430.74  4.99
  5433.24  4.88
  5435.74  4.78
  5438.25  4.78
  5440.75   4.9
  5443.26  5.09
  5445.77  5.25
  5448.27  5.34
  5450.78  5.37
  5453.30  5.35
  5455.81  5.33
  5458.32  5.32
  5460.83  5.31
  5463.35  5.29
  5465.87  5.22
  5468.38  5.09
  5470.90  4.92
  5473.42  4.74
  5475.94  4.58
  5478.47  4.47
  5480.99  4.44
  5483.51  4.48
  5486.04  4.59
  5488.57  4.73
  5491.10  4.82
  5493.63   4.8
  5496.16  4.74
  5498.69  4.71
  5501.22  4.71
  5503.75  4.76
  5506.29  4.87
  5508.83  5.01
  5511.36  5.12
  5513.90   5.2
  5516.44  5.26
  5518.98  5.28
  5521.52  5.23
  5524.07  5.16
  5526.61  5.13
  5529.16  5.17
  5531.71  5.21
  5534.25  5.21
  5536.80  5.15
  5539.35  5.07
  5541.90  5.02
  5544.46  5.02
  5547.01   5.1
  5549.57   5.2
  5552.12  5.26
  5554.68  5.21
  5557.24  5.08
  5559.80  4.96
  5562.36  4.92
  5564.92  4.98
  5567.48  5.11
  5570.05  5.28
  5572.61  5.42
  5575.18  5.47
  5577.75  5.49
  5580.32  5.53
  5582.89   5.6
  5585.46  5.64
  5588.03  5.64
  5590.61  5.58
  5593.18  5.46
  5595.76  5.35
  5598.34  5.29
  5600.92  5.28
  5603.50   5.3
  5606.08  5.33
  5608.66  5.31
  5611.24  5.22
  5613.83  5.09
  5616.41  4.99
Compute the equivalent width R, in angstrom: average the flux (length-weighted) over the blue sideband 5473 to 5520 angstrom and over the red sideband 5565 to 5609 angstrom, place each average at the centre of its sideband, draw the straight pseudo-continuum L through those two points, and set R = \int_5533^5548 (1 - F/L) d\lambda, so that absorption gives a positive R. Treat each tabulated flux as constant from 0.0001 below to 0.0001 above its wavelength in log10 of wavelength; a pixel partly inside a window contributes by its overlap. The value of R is 0.0 angstrom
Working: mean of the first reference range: 4.8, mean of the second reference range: 5.41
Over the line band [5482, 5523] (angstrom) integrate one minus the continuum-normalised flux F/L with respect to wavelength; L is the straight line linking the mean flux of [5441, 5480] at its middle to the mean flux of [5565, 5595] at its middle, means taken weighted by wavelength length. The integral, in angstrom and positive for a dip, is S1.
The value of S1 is 2.61 angstrom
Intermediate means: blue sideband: 5.1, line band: 4.89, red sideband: 5.45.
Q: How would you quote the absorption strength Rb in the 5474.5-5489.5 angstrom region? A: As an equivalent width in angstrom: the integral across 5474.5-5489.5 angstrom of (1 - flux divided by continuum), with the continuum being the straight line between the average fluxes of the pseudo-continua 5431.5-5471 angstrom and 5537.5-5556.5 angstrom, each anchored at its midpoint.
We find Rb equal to 1.7 angstrom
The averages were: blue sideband 5.14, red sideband 5.12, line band 4.54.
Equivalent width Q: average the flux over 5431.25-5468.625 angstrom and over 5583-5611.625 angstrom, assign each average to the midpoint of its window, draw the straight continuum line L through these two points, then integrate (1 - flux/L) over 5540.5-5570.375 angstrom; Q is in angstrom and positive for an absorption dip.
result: 1.4 angstrom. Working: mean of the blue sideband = 5.15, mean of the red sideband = 5.41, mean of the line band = 5.09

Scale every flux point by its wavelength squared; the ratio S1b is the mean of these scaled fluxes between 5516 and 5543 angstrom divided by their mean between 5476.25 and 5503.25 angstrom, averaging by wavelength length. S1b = 1.1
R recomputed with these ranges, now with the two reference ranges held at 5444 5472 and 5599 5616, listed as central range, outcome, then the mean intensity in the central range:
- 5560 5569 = 0.4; 5.01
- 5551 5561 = 0.2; 5.12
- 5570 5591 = -1.1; 5.53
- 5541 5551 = 0.3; 5.09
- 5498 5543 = 1.5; 5.08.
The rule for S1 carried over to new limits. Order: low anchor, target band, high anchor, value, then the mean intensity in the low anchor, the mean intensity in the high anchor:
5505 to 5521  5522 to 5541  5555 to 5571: -0.2 angstrom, 5.13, 5.06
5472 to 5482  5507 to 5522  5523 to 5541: -0.6 angstrom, 4.56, 5.16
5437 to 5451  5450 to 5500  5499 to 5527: 1.7 angstrom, 5.11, 5.05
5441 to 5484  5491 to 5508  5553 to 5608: 1.2 angstrom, 5.04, 5.33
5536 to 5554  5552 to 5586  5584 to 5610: -0.1 angstrom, 5.12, 5.42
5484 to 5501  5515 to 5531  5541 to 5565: -1.0 angstrom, 4.72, 5.08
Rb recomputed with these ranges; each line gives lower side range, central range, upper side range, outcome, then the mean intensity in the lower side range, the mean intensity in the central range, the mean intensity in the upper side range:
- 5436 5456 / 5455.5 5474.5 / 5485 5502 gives -0.6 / 5.15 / 5.15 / 4.73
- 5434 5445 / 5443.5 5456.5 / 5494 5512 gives -1.1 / 4.9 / 5.31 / 4.84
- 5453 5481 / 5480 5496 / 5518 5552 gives 1.3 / 5.02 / 4.65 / 5.15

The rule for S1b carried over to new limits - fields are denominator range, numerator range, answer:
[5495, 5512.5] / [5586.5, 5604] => 1.16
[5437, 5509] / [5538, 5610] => 1.11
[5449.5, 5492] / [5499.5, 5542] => 1.05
